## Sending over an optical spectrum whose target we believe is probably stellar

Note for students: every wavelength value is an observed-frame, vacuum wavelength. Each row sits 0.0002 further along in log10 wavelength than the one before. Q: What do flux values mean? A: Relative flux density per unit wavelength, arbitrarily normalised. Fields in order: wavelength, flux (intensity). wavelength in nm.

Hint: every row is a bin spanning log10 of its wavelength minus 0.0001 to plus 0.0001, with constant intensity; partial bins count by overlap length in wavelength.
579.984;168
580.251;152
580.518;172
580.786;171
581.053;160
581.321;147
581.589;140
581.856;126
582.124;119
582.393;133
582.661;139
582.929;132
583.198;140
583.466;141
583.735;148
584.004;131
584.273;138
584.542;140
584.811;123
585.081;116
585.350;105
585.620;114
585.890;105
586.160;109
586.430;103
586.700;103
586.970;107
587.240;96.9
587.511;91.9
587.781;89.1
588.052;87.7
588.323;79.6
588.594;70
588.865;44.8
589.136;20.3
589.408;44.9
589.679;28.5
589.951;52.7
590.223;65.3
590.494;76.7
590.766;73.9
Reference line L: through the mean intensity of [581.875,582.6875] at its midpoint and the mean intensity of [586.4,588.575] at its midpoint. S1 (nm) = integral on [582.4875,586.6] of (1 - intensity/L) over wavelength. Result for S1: -0.44 nm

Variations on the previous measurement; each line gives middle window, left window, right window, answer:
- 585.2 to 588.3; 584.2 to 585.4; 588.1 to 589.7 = -0.42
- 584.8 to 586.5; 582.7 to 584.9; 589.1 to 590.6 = 0.00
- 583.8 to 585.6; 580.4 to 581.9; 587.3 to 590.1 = -0.24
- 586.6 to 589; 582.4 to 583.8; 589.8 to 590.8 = 0.18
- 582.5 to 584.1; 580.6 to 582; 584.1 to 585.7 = -0.05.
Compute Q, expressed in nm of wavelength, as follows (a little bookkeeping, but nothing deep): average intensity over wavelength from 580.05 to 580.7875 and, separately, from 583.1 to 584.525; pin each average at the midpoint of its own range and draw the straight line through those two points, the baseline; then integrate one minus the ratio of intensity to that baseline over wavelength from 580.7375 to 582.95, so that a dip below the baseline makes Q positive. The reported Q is 0.20 nm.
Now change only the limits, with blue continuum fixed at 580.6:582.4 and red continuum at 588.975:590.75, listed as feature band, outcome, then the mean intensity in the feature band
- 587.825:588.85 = -0.13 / 75.9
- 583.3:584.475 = -0.23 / 140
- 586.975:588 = -0.23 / 94.1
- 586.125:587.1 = -0.21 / 105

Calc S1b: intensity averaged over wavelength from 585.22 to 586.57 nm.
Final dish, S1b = 107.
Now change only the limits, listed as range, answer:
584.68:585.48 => 115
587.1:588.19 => 91.5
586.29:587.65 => 100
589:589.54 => 32.5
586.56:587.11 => 105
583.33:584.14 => 140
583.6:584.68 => 139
